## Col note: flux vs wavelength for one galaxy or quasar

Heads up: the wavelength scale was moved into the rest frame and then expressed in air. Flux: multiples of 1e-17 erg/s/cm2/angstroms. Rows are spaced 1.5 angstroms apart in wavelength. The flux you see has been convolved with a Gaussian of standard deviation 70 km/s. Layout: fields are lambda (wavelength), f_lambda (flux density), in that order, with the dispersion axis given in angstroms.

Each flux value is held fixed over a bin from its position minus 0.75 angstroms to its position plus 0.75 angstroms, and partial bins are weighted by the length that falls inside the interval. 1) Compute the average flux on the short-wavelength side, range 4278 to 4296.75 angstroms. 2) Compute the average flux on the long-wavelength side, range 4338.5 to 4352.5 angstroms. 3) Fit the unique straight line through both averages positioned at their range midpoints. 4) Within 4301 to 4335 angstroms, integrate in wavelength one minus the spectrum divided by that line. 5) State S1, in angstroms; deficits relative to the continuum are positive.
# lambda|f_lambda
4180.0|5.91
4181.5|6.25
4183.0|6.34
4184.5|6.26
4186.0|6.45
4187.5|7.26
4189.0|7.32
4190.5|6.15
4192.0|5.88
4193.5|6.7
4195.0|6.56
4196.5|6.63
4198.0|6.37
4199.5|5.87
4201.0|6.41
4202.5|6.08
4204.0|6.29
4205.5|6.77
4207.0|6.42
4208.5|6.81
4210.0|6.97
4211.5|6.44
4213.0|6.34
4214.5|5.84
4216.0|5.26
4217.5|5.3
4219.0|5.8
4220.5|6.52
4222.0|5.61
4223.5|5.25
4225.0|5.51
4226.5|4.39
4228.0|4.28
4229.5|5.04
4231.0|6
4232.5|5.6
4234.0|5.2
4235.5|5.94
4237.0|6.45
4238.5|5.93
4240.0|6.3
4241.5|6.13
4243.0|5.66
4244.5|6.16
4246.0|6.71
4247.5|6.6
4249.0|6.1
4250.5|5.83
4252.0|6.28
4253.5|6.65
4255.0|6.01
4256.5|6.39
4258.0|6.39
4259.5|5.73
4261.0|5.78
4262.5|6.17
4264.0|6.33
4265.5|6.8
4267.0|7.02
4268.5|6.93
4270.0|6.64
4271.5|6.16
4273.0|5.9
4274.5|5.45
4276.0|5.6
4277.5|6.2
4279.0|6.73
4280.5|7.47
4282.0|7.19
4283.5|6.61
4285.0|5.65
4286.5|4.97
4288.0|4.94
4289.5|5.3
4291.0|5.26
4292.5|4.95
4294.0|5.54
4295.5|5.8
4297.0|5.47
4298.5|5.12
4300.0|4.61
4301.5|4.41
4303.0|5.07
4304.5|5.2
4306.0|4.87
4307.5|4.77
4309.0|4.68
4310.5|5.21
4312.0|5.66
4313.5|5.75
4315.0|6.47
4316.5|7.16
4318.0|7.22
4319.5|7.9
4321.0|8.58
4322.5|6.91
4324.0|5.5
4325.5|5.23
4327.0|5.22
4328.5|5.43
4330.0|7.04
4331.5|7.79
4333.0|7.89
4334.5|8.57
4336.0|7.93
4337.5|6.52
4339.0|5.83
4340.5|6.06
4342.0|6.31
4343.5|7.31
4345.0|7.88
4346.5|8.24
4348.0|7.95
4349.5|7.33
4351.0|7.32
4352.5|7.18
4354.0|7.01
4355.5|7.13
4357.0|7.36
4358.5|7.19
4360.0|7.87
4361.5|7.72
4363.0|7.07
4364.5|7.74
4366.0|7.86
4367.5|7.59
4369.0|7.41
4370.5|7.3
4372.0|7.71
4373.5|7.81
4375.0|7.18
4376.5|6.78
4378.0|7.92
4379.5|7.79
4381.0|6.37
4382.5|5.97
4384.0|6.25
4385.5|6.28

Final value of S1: 1.9 angstroms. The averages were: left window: 5.86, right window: 7.16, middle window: 6.19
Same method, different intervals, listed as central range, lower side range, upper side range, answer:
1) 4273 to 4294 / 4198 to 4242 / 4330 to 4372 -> 2.4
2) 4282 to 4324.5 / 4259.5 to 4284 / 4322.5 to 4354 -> 6.0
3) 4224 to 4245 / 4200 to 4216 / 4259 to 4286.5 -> 2.5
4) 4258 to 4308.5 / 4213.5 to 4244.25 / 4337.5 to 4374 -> 4.3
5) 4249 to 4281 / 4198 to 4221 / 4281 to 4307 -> -3.6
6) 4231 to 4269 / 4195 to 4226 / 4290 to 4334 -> -1.0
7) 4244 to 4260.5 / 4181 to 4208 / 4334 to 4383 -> 1.2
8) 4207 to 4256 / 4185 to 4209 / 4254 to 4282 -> 3.9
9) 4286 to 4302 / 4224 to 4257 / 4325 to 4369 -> 3.4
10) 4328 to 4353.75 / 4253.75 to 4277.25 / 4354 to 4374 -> -0.1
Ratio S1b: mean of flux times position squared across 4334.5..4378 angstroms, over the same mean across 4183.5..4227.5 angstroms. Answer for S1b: 1.3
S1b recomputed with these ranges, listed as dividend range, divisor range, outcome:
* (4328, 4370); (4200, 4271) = 1.27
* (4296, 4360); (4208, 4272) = 1.12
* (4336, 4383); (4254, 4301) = 1.27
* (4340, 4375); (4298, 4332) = 1.28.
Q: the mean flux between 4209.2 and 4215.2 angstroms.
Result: 6.41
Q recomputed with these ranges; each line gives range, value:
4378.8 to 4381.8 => 7.05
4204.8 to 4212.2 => 6.68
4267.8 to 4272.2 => 6.58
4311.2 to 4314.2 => 5.7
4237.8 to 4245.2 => 6.04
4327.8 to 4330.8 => 6.27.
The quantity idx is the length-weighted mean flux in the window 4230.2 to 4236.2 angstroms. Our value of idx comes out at 5.68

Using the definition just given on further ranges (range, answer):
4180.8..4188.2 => 6.51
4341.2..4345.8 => 7.17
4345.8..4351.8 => 7.7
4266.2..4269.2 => 6.97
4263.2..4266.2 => 6.55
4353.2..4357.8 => 7.17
